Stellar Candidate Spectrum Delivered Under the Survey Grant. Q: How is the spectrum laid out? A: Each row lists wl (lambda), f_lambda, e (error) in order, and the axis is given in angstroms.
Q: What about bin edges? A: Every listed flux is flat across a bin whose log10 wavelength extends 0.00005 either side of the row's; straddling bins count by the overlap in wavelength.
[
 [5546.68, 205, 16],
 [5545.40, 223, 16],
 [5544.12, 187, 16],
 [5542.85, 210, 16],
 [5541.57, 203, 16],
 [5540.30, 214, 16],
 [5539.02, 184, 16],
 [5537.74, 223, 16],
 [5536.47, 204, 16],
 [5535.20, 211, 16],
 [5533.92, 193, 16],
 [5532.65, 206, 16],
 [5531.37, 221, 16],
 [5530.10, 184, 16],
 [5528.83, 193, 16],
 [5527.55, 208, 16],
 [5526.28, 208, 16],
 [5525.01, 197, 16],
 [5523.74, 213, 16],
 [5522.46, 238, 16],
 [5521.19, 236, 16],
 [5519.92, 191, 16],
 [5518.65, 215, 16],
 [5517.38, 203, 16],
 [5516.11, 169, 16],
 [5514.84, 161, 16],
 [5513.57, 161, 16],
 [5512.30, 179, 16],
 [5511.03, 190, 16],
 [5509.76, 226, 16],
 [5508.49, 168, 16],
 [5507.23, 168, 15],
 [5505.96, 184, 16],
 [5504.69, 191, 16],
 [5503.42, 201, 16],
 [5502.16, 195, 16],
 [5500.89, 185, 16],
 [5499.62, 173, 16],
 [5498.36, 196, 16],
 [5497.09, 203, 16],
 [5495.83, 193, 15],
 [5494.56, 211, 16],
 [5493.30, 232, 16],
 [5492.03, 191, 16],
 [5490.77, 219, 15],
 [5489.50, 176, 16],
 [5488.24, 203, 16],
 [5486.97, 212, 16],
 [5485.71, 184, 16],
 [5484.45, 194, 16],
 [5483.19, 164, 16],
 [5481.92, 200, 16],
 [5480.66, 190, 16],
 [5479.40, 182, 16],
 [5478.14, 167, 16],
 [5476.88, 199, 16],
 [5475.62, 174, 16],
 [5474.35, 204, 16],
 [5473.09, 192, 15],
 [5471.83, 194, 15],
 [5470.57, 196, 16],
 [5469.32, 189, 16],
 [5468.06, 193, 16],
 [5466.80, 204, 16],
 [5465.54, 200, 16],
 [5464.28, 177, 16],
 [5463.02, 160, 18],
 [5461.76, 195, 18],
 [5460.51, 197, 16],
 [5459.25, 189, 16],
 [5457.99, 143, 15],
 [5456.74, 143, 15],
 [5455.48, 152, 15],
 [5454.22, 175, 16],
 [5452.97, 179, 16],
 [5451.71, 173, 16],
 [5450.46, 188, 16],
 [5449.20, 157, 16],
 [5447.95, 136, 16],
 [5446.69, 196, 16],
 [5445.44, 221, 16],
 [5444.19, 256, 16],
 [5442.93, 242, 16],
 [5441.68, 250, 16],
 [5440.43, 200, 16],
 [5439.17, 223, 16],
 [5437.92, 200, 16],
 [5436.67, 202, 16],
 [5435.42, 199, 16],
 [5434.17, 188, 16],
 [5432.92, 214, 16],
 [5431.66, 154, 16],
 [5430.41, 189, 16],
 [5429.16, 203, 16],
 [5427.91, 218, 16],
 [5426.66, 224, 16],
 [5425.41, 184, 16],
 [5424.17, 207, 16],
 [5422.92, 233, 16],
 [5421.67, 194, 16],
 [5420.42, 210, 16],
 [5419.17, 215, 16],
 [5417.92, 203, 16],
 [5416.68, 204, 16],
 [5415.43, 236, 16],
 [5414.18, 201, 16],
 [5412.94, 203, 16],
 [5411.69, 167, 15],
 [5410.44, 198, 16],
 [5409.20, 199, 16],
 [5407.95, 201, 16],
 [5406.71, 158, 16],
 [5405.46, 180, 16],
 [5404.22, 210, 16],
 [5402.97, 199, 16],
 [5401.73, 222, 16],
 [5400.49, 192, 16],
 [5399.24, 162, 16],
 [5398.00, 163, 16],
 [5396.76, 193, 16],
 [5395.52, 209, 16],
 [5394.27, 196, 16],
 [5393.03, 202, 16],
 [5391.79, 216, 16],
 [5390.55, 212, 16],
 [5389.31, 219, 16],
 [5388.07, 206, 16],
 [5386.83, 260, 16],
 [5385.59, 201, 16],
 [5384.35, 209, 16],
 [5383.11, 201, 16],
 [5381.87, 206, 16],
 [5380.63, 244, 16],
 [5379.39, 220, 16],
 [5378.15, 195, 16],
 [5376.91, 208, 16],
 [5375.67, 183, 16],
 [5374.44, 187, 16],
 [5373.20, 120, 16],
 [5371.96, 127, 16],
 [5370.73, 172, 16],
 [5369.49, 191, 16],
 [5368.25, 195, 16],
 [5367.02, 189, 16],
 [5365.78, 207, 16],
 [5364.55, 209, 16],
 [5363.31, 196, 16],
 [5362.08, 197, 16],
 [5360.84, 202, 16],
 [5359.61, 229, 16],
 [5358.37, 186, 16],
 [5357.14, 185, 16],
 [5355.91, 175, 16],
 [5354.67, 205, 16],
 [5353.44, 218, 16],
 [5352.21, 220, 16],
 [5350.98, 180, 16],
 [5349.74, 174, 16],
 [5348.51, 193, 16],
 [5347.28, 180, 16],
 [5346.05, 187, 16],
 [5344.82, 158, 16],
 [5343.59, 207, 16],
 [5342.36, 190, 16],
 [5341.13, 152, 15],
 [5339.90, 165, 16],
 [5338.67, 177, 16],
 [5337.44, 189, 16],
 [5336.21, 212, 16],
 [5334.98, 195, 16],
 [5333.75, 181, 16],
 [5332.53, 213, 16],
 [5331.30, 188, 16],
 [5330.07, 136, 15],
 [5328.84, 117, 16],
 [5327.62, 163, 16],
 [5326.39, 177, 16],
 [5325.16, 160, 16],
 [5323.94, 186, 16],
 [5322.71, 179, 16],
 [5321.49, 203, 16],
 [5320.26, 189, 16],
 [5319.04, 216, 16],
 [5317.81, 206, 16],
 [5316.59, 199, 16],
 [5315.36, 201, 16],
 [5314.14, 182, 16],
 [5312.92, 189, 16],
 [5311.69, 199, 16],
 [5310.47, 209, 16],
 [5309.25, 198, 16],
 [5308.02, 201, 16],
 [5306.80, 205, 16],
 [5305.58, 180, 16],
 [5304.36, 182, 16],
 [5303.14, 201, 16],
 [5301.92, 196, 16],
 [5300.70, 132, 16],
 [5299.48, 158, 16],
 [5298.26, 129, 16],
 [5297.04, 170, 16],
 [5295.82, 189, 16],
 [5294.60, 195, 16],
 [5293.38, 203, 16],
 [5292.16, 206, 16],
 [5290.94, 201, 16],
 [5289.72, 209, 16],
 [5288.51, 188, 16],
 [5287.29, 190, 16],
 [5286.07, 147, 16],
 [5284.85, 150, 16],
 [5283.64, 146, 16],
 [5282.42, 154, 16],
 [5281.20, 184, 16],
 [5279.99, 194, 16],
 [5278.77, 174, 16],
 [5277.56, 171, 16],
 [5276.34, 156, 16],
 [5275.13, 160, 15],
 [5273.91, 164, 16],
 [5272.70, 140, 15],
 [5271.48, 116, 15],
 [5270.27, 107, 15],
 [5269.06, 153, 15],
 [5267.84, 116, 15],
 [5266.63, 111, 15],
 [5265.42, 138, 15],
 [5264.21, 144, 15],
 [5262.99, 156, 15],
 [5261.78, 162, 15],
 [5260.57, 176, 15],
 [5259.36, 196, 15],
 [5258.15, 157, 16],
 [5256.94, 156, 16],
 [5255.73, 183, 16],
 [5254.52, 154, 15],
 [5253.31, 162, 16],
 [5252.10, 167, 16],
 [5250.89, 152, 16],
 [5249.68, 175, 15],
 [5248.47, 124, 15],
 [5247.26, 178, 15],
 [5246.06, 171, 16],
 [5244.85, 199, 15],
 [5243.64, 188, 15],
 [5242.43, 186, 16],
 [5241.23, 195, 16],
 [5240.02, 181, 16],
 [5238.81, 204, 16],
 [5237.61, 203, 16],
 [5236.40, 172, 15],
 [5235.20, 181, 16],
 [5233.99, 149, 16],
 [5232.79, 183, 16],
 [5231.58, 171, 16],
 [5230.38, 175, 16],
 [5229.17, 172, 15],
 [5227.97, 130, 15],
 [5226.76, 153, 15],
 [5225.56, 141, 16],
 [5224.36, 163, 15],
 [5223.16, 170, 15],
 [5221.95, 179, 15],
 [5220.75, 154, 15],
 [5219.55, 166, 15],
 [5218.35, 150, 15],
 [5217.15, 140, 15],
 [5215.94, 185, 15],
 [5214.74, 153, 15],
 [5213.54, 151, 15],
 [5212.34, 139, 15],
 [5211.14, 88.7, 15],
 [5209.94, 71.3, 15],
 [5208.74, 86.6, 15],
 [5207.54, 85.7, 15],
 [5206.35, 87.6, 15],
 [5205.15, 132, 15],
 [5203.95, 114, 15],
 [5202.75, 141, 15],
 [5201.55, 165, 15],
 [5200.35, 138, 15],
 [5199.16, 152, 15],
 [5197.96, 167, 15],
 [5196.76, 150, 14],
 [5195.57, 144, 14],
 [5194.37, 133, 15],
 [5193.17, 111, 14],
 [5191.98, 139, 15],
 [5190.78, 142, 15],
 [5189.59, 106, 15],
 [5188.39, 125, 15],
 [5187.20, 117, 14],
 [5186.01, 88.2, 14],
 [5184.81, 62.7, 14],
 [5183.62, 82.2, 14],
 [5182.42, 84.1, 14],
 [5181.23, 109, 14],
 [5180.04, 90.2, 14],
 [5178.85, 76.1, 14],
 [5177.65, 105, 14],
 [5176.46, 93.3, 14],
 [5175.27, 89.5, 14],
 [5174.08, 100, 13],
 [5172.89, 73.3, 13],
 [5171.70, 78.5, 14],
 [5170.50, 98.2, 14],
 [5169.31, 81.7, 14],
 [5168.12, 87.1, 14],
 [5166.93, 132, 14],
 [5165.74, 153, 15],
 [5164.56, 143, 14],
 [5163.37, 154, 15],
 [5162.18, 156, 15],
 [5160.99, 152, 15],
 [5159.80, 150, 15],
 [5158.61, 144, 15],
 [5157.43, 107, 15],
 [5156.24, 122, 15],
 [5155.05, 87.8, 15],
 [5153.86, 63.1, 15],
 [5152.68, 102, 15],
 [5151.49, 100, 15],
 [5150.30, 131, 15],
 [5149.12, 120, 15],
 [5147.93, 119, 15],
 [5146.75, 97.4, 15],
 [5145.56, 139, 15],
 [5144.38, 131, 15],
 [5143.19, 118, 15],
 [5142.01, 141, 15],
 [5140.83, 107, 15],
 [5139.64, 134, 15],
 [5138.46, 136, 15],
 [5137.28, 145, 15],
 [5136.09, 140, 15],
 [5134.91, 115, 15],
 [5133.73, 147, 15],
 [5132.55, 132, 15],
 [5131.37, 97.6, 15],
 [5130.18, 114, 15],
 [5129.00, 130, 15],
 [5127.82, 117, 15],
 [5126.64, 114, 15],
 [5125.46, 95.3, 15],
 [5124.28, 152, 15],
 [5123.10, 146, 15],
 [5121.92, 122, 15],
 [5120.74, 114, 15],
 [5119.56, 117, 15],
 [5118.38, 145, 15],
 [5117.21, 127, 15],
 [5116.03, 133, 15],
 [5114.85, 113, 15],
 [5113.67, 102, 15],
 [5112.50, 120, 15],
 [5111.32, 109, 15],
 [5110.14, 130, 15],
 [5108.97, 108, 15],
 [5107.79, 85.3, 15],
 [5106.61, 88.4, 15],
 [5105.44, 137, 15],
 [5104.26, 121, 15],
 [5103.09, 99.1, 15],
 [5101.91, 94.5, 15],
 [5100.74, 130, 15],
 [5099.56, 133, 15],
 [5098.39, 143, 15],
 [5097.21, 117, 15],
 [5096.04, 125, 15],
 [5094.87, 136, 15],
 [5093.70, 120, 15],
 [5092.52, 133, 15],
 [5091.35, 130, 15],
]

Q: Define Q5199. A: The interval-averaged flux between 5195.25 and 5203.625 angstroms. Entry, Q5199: 150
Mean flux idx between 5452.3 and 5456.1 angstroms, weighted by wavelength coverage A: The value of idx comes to 169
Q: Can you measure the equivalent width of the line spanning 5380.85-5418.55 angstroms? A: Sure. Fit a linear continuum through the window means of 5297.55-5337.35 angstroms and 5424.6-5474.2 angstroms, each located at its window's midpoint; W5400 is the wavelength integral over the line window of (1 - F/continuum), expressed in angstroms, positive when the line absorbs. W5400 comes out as -2.4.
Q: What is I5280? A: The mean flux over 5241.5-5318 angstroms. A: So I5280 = 171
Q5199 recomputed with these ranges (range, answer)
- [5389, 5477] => 195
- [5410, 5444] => 207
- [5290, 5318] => 188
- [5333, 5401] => 194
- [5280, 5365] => 185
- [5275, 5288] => 166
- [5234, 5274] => 162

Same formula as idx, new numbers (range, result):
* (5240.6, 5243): 191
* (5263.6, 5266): 141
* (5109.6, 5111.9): 119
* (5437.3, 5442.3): 218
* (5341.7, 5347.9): 184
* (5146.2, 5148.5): 109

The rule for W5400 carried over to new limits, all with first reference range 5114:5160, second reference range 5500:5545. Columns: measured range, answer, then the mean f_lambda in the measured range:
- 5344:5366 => -4.0 angstroms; 194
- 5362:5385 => -3.3 angstroms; 192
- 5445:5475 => 0.7 angstroms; 181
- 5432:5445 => -2.5 angstroms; 216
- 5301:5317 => -4.0 angstroms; 194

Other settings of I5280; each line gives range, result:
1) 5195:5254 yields 155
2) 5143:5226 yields 122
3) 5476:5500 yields 194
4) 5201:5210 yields 112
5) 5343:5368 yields 195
